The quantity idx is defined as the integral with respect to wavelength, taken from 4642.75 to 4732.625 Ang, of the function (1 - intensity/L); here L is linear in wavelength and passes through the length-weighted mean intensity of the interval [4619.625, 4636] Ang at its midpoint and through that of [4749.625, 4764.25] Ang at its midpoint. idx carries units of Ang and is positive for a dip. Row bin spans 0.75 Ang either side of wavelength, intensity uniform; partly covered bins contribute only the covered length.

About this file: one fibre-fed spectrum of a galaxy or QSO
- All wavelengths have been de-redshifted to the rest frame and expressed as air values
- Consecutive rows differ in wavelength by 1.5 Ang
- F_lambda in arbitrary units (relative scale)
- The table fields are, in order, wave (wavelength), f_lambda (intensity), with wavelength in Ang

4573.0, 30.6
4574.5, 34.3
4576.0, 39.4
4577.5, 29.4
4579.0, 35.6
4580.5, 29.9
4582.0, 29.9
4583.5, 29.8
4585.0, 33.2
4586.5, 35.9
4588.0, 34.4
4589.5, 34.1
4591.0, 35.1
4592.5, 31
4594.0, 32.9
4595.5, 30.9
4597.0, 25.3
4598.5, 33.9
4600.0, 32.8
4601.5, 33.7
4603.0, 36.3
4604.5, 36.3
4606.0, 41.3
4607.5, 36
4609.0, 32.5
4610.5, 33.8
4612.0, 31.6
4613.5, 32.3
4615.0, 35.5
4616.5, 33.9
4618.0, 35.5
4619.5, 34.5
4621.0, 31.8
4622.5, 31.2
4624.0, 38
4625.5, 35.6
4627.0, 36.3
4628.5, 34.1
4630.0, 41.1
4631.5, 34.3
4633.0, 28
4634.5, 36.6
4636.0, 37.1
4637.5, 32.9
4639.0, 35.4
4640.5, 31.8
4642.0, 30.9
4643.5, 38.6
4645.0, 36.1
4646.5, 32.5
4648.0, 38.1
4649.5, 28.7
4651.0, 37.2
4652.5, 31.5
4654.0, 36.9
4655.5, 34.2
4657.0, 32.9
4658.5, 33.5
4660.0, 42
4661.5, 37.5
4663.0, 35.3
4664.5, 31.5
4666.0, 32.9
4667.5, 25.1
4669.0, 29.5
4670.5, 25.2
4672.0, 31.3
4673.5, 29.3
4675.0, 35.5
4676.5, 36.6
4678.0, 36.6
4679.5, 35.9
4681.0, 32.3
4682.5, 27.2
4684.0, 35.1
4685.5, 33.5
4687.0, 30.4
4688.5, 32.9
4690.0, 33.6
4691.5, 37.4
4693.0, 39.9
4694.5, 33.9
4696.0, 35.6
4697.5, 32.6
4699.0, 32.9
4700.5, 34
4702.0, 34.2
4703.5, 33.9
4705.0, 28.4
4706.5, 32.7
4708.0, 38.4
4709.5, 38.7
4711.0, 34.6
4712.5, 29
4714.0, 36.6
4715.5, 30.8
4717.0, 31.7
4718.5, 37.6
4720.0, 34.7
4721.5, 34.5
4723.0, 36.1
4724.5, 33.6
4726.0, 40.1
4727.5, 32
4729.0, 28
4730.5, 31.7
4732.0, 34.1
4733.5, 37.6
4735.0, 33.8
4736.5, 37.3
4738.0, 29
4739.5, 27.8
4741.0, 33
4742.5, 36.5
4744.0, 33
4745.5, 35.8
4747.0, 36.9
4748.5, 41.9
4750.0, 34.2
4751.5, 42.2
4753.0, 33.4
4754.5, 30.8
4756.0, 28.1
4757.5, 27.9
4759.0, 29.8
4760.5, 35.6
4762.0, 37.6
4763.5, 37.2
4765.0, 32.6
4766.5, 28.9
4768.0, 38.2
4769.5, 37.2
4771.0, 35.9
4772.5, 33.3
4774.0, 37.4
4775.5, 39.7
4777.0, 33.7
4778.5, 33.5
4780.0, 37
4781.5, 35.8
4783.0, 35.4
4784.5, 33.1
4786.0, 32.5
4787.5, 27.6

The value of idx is 1.3 Ang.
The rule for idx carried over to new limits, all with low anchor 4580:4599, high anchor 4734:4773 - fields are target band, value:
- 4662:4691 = 0.86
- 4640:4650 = -0.38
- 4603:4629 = -1.93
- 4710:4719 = 0.07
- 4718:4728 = -0.52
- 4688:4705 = -0.48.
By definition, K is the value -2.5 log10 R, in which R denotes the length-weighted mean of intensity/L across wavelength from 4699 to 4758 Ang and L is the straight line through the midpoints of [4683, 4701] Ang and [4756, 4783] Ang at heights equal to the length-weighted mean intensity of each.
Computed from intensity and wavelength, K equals 0.014 mag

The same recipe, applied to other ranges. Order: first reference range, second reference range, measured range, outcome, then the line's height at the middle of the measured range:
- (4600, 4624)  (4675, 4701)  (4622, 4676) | 0.015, 34.3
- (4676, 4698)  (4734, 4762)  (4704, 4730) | 0.003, 34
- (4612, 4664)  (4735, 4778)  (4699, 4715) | 0.019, 34.5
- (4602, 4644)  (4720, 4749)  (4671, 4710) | 0.019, 34.5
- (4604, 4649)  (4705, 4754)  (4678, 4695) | 0.020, 34.6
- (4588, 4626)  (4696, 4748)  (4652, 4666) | -0.035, 33.9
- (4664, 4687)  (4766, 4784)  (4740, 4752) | -0.059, 34.5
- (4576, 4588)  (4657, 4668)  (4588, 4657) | -0.027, 33.3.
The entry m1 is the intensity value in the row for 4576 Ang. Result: 39.4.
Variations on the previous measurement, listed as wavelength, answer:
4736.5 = 37.3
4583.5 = 29.8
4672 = 31.3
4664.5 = 31.5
